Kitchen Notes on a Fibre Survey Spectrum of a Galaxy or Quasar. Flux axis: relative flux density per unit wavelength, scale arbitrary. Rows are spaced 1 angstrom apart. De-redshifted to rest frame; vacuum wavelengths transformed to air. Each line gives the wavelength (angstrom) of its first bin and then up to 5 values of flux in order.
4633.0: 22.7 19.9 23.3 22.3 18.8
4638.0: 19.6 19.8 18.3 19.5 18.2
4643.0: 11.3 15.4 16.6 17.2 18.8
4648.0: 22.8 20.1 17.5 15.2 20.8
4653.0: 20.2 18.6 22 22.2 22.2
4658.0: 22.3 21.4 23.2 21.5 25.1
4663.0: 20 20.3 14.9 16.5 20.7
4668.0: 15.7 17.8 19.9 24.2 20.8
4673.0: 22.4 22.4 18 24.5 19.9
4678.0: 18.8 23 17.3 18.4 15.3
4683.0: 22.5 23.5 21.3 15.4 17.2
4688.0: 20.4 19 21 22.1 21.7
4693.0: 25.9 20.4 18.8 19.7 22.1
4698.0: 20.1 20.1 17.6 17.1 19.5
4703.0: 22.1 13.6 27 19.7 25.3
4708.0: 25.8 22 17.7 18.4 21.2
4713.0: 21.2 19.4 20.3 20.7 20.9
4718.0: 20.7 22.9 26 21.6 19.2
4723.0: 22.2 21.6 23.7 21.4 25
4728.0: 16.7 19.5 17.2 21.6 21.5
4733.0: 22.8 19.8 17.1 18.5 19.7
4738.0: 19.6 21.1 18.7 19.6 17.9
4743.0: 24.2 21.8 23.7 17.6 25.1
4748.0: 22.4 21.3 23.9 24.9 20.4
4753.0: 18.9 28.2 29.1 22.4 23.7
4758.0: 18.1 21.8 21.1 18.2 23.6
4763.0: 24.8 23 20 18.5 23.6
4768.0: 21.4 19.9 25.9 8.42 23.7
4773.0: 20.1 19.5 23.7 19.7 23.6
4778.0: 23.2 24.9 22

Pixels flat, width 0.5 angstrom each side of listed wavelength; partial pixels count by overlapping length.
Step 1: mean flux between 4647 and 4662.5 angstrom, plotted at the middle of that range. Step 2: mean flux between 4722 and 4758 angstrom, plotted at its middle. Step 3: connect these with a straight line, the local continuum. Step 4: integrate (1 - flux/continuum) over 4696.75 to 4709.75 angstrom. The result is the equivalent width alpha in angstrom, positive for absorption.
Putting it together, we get 0.2 angstrom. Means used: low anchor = 20.9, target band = 20.8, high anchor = 21.4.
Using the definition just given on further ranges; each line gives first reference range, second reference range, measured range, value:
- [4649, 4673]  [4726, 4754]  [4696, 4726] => -0.5 angstrom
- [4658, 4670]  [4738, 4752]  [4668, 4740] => 0.5 angstrom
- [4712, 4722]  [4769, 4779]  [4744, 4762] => -1.1 angstrom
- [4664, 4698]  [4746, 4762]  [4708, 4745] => 1.4 angstrom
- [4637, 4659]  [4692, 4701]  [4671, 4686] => -0.5 angstrom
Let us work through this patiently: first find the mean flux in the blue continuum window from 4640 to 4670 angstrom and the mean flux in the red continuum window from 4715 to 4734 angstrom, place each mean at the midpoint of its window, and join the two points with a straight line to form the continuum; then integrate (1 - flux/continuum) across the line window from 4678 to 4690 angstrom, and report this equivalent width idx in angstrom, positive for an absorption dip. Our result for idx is 0.4 angstrom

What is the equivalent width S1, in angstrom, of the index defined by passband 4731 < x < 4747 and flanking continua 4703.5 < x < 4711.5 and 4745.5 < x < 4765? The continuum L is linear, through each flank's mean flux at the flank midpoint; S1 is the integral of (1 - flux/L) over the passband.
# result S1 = 1.17 angstrom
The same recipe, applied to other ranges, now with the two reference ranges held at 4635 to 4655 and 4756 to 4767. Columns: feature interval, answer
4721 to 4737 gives 0.10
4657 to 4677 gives -1.49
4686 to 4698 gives -0.43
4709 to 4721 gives -0.35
